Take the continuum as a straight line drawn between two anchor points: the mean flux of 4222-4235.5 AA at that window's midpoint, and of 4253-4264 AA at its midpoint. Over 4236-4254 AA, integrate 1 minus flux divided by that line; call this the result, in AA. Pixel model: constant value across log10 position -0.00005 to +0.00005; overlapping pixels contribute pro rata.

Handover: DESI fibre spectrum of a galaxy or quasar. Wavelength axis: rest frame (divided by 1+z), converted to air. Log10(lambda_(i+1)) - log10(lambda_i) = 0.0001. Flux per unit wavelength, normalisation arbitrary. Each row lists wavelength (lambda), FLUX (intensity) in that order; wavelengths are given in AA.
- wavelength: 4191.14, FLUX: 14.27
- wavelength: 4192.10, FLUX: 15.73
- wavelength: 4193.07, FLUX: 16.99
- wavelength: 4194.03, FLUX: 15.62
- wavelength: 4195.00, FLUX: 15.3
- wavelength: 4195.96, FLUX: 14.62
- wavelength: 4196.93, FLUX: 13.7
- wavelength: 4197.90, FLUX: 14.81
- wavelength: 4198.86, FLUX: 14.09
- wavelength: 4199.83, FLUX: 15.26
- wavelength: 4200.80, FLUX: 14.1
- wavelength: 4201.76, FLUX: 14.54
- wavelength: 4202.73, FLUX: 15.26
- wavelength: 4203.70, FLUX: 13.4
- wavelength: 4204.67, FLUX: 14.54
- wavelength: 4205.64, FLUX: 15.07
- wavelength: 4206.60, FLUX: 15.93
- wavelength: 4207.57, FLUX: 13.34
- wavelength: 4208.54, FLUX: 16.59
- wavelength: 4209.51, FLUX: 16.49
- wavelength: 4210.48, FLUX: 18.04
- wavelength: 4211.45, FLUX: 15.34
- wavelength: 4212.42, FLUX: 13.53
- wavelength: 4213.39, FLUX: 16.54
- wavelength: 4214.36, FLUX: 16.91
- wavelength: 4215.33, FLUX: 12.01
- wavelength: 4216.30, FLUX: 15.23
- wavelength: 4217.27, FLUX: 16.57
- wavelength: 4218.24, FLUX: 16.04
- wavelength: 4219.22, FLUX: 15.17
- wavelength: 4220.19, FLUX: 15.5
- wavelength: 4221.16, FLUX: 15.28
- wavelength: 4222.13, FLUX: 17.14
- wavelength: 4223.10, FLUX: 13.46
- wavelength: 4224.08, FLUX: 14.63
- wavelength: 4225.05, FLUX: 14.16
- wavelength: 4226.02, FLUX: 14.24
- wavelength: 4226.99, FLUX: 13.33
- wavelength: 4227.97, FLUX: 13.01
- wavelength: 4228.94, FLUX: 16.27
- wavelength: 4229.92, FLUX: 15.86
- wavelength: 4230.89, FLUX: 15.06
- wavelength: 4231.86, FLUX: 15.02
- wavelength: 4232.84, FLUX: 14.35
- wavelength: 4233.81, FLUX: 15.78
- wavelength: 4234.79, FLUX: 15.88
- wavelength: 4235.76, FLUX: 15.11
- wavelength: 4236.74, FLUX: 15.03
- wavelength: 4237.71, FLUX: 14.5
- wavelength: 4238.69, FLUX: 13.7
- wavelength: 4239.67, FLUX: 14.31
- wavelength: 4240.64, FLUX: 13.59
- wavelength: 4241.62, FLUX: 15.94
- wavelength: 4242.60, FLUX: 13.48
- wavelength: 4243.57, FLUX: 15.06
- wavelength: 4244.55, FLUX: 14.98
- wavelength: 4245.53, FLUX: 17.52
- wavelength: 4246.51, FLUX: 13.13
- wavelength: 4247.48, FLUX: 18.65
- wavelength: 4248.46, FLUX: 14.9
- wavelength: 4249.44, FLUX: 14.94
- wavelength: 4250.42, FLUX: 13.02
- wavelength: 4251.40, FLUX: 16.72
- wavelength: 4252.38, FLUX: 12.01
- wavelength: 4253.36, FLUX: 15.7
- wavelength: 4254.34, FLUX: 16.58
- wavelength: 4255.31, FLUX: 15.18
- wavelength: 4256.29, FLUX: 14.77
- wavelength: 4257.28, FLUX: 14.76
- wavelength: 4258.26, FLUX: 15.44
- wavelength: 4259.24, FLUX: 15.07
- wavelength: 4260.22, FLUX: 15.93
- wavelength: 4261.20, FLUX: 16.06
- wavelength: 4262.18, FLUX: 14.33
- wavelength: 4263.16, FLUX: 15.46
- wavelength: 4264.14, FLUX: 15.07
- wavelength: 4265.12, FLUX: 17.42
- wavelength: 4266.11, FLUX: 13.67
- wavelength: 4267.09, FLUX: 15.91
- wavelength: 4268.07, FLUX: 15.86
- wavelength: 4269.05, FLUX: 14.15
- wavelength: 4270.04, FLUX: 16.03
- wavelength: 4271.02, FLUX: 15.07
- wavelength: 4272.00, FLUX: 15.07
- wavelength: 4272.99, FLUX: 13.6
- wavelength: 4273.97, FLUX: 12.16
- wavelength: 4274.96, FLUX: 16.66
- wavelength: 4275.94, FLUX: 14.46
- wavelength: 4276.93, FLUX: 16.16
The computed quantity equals 0.3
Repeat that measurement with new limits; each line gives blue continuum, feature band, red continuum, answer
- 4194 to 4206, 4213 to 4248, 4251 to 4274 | -0.48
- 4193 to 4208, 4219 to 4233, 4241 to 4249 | 0.27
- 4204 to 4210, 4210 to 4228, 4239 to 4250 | 0.13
